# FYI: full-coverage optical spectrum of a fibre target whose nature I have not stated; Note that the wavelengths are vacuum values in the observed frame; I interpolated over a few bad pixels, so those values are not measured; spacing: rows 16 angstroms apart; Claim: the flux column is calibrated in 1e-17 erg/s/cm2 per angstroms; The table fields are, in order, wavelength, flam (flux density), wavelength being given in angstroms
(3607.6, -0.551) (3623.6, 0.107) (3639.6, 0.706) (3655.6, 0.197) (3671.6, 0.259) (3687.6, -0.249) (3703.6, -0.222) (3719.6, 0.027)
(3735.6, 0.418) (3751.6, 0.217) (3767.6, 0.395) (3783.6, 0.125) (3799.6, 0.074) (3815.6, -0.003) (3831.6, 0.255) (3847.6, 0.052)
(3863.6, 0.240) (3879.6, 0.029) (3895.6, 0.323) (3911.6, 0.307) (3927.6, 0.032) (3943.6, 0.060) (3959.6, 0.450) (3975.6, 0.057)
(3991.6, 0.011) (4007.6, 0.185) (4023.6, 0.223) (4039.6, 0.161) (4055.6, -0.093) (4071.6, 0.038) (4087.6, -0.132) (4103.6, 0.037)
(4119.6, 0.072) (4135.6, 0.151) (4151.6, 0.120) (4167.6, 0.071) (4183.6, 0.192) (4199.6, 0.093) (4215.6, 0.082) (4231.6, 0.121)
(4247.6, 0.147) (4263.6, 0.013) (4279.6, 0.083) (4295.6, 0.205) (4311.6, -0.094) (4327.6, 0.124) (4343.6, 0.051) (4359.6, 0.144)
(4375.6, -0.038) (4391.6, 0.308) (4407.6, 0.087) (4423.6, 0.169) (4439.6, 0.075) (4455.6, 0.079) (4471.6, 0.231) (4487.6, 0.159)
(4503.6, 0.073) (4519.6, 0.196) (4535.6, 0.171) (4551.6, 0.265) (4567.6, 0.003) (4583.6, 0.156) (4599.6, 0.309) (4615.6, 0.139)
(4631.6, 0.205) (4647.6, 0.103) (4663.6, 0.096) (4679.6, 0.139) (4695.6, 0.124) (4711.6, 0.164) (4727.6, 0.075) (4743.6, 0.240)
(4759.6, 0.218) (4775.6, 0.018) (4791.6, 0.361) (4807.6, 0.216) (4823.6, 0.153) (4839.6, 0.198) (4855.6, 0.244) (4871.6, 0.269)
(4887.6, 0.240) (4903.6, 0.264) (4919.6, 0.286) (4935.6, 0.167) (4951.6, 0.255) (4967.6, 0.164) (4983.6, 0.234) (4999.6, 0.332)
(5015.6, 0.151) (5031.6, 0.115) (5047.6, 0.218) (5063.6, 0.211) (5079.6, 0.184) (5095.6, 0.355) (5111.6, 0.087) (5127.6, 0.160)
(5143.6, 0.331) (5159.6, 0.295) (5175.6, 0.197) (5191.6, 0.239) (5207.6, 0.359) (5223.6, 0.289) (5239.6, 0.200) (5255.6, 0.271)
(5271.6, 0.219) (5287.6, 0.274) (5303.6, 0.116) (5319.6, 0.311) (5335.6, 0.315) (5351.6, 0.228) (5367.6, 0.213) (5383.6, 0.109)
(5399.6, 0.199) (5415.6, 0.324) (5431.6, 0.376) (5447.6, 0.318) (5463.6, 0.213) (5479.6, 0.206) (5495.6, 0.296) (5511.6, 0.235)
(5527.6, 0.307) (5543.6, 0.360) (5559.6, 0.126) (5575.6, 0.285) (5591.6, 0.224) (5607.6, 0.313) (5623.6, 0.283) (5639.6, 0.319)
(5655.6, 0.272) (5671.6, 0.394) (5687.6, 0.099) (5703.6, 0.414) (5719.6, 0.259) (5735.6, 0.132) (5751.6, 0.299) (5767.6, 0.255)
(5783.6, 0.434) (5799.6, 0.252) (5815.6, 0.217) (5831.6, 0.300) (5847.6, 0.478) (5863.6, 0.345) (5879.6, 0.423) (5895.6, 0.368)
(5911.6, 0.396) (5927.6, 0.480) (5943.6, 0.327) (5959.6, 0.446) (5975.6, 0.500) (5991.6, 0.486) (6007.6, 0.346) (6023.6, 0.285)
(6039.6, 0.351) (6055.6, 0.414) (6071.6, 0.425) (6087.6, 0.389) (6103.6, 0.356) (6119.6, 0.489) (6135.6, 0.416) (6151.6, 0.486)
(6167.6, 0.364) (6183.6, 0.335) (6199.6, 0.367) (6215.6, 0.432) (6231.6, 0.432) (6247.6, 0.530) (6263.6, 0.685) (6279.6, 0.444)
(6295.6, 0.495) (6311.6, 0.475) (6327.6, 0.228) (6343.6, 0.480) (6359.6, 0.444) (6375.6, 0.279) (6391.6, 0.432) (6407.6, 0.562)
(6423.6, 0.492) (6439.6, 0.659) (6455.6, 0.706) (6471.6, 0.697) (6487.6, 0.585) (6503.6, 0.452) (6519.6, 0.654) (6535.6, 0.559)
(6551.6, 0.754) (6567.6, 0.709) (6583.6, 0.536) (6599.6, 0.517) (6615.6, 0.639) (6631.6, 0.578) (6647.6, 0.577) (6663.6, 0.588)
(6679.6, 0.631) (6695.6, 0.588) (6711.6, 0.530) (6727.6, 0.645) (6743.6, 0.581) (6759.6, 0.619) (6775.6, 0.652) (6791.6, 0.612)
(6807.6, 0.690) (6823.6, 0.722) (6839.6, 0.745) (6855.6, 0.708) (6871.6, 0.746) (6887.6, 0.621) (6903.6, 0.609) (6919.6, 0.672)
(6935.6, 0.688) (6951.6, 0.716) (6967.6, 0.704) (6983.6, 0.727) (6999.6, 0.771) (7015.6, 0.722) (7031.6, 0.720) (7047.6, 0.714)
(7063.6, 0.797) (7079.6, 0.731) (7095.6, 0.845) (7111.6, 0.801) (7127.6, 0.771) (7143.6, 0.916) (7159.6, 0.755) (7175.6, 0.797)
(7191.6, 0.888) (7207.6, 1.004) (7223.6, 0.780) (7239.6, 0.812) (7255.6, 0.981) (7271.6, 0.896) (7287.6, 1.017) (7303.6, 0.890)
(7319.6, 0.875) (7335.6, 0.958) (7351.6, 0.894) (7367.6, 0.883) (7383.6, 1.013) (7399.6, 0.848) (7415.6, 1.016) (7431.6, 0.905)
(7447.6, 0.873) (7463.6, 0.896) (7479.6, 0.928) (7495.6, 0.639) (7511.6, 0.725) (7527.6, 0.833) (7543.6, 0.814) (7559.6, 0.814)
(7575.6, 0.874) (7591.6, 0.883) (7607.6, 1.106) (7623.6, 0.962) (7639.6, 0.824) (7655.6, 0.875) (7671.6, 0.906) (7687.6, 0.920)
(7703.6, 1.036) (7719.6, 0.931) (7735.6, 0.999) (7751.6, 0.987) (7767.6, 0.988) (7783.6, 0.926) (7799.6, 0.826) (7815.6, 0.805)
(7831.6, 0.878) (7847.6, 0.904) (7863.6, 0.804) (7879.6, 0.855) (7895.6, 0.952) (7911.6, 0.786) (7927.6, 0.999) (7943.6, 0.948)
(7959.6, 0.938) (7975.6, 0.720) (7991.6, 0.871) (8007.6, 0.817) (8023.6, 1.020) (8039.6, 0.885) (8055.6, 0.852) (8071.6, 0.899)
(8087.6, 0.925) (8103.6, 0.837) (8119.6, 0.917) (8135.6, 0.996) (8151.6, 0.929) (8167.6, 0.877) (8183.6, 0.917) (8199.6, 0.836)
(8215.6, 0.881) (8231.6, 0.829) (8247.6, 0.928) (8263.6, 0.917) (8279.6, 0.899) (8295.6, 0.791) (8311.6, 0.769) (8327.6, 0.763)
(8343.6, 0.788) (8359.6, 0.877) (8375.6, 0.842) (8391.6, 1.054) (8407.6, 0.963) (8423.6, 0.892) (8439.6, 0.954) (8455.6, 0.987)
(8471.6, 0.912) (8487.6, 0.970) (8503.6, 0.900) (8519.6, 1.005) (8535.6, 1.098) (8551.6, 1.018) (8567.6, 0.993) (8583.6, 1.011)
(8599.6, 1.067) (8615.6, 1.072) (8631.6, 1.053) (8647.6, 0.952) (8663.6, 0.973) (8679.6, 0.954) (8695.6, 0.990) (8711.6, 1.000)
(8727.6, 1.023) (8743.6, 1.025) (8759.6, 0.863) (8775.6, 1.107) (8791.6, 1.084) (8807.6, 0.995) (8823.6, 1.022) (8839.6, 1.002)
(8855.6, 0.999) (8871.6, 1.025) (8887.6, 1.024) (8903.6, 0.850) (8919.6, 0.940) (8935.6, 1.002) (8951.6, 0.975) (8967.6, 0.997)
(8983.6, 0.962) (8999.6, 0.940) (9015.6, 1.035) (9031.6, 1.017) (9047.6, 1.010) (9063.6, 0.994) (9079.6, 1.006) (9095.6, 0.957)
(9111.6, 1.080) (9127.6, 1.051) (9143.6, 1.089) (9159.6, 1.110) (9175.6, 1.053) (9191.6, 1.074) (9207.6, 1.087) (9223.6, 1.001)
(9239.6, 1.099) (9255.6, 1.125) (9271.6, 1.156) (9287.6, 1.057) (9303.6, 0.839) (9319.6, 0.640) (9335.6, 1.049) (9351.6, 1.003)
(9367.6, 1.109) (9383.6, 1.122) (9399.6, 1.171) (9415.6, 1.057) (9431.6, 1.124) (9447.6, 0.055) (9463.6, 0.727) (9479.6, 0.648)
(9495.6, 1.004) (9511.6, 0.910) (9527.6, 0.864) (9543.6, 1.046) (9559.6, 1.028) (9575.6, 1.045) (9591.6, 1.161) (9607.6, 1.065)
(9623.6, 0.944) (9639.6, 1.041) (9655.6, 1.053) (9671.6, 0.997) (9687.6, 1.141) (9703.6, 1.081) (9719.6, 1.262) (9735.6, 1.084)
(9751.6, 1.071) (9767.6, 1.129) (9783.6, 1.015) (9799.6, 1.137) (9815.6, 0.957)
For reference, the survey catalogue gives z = 0.607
